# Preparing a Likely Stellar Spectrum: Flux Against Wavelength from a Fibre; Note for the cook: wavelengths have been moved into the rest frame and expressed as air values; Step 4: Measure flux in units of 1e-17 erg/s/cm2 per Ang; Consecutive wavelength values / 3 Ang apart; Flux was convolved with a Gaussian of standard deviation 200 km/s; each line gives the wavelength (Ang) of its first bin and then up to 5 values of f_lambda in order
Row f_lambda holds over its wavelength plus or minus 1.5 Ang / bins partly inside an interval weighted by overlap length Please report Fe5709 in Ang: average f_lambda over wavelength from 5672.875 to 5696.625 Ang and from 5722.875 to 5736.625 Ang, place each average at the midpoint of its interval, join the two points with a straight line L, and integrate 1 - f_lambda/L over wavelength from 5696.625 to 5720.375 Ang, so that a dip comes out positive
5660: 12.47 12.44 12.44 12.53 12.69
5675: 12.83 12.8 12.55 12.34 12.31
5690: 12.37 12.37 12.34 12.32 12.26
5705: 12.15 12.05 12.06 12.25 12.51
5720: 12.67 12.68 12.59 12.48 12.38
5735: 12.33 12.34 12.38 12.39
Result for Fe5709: 0.4 Ang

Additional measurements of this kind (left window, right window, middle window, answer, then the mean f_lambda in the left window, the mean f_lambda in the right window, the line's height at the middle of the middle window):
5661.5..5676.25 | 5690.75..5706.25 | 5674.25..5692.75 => -0.1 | 12.6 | 12.3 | 12.4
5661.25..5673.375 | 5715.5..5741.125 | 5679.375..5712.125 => 0.6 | 12.5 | 12.5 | 12.5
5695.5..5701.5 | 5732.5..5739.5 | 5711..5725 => -0.2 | 12.3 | 12.3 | 12.3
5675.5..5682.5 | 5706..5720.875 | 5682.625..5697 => 0.3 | 12.7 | 12.3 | 12.6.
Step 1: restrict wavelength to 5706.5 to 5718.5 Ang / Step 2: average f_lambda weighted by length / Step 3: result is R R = 12.2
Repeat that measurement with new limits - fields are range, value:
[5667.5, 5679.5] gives 12.7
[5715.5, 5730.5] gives 12.6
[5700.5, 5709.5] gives 12.2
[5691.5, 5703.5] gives 12.3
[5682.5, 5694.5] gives 12.3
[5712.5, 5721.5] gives 12.5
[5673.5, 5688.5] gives 12.6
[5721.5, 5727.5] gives 12.6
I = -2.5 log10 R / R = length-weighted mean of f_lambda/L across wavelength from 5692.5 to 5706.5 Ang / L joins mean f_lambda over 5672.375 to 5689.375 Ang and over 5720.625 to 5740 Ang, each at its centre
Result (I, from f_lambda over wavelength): 0.022 mag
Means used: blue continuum 12.6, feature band 12.3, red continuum 12.5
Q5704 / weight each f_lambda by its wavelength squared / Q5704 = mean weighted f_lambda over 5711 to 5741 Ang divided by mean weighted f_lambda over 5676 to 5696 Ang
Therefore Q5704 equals 1.01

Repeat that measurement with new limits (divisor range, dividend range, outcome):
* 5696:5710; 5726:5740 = 1.03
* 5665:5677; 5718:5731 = 1.02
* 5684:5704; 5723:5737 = 1.02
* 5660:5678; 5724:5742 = 1.01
